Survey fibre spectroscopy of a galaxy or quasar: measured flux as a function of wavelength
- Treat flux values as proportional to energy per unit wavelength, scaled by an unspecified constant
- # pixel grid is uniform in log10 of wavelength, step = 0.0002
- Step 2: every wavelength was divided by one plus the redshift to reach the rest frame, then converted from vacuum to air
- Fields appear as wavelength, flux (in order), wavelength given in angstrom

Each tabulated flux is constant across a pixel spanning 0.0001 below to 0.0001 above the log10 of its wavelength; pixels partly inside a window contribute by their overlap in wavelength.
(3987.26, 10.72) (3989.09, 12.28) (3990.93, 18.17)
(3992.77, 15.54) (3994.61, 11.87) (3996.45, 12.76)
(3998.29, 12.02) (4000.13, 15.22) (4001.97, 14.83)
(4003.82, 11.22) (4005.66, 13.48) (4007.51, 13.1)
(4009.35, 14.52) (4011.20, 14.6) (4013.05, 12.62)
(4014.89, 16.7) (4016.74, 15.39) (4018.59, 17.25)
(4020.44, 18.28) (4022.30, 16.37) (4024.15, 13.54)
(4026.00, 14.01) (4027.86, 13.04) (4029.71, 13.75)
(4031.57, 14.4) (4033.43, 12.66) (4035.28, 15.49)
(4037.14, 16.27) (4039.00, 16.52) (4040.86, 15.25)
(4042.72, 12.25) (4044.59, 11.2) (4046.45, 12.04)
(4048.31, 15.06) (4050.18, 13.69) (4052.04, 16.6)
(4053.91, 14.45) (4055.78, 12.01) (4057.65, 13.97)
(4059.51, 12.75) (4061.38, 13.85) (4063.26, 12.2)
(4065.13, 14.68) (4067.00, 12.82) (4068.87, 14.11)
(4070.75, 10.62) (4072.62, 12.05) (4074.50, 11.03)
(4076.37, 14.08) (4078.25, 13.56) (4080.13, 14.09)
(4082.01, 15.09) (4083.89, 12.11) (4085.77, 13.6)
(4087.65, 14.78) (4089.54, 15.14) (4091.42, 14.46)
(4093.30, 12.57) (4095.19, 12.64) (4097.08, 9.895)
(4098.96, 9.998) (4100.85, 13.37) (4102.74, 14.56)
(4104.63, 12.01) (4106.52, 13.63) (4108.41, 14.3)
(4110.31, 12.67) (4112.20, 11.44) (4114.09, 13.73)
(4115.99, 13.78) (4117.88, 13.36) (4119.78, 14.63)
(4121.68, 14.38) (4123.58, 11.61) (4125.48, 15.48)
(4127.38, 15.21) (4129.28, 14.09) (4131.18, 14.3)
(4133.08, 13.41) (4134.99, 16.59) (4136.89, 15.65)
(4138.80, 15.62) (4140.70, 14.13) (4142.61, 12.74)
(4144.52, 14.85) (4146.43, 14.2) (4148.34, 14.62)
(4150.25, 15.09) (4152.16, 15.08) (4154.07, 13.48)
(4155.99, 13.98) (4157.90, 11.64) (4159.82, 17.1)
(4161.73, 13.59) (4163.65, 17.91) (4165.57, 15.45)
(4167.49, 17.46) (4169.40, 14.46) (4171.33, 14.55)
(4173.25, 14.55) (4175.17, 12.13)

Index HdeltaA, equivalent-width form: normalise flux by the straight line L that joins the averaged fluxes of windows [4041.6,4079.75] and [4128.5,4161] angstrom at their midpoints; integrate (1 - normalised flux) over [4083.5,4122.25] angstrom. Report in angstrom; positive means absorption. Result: 1.80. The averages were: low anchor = 13.2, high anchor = 14.5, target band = 13.2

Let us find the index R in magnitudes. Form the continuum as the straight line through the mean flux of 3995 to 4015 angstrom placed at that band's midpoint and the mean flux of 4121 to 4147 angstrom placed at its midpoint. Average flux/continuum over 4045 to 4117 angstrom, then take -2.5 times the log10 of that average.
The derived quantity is 0.07 mag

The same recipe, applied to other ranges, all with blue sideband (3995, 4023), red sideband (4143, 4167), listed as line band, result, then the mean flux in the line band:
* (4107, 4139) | 0.05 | 14.1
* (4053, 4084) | 0.11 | 13.2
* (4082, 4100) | 0.14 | 12.9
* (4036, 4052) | 0.03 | 14.2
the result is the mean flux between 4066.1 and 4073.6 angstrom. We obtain 12.4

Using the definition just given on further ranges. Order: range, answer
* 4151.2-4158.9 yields 13.6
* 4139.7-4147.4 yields 14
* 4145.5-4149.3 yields 14.4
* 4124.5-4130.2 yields 14.9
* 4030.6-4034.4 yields 13.6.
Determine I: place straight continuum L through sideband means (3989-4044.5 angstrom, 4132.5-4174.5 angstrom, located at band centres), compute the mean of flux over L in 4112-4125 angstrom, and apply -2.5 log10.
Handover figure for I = 0.10 mag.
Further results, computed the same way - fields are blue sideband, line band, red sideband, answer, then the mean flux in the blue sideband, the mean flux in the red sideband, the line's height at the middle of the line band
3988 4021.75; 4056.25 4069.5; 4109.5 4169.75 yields 0.08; 14.4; 14.4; 14.4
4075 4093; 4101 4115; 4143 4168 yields 0.08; 14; 14.9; 14.3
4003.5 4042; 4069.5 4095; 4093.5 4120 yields 0.00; 14.7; 12.8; 13.4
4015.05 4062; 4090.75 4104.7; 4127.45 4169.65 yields 0.18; 14.4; 14.8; 14.6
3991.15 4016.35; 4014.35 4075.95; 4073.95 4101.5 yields -0.04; 13.9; 13.1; 13.5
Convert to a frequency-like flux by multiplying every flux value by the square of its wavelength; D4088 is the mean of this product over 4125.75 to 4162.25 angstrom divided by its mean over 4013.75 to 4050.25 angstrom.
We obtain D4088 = 1.0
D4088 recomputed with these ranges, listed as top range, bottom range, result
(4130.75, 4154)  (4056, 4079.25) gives 1.17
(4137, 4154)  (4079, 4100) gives 1.14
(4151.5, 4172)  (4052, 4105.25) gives 1.19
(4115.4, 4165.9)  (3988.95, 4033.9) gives 1.08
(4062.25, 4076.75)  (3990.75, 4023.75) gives 0.90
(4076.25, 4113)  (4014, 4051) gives 0.93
